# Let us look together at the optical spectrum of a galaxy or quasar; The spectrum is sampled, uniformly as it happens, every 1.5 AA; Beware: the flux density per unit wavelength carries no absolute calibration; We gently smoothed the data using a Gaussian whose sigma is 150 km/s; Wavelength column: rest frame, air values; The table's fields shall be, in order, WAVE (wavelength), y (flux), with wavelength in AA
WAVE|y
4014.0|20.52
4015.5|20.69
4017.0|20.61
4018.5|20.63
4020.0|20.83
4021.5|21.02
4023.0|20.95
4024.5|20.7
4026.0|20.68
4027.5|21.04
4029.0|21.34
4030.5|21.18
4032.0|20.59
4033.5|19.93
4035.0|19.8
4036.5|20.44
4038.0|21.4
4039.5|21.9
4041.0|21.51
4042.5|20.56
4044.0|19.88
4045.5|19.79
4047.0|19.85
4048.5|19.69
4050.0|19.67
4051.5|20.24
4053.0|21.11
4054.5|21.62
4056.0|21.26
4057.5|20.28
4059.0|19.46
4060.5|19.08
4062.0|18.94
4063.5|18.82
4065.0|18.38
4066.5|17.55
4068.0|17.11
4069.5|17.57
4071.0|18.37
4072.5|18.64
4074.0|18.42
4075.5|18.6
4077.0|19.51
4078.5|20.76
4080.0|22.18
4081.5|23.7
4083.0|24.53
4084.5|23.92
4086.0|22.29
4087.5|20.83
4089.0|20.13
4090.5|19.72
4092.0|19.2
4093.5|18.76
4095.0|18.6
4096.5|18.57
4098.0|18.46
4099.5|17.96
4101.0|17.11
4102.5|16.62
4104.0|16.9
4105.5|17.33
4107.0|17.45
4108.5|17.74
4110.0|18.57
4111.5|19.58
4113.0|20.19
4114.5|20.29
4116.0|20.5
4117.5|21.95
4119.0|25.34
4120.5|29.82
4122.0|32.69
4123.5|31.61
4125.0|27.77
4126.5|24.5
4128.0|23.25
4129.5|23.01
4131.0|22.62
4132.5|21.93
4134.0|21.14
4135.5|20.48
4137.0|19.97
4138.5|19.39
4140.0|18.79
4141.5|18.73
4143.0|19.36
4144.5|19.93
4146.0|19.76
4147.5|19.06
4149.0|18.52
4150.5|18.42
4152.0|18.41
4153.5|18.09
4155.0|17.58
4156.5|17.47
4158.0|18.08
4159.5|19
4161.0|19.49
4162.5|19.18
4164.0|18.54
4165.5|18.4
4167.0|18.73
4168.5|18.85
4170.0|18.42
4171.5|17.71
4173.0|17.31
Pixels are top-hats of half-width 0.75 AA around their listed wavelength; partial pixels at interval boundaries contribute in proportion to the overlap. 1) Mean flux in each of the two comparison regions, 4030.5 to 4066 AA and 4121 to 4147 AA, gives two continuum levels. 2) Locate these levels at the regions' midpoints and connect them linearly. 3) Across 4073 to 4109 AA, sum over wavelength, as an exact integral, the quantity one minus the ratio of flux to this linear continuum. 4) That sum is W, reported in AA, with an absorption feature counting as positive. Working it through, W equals 3.1 AA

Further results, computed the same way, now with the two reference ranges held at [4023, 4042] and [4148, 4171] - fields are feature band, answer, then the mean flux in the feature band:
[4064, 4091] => -0.1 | 20.1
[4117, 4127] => -4.5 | 27.9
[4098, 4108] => 1.1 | 17.3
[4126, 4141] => -1.9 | 21.4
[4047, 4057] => 0.0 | 20.5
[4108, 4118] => -0.2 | 19.8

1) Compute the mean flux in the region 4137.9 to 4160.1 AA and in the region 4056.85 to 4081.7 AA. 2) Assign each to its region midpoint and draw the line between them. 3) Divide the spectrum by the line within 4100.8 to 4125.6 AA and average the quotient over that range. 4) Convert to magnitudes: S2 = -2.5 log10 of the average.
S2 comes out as -0.161 mag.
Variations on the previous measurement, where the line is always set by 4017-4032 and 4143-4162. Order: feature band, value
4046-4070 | 0.05 mag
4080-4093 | -0.10 mag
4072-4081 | 0.01 mag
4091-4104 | 0.09 mag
